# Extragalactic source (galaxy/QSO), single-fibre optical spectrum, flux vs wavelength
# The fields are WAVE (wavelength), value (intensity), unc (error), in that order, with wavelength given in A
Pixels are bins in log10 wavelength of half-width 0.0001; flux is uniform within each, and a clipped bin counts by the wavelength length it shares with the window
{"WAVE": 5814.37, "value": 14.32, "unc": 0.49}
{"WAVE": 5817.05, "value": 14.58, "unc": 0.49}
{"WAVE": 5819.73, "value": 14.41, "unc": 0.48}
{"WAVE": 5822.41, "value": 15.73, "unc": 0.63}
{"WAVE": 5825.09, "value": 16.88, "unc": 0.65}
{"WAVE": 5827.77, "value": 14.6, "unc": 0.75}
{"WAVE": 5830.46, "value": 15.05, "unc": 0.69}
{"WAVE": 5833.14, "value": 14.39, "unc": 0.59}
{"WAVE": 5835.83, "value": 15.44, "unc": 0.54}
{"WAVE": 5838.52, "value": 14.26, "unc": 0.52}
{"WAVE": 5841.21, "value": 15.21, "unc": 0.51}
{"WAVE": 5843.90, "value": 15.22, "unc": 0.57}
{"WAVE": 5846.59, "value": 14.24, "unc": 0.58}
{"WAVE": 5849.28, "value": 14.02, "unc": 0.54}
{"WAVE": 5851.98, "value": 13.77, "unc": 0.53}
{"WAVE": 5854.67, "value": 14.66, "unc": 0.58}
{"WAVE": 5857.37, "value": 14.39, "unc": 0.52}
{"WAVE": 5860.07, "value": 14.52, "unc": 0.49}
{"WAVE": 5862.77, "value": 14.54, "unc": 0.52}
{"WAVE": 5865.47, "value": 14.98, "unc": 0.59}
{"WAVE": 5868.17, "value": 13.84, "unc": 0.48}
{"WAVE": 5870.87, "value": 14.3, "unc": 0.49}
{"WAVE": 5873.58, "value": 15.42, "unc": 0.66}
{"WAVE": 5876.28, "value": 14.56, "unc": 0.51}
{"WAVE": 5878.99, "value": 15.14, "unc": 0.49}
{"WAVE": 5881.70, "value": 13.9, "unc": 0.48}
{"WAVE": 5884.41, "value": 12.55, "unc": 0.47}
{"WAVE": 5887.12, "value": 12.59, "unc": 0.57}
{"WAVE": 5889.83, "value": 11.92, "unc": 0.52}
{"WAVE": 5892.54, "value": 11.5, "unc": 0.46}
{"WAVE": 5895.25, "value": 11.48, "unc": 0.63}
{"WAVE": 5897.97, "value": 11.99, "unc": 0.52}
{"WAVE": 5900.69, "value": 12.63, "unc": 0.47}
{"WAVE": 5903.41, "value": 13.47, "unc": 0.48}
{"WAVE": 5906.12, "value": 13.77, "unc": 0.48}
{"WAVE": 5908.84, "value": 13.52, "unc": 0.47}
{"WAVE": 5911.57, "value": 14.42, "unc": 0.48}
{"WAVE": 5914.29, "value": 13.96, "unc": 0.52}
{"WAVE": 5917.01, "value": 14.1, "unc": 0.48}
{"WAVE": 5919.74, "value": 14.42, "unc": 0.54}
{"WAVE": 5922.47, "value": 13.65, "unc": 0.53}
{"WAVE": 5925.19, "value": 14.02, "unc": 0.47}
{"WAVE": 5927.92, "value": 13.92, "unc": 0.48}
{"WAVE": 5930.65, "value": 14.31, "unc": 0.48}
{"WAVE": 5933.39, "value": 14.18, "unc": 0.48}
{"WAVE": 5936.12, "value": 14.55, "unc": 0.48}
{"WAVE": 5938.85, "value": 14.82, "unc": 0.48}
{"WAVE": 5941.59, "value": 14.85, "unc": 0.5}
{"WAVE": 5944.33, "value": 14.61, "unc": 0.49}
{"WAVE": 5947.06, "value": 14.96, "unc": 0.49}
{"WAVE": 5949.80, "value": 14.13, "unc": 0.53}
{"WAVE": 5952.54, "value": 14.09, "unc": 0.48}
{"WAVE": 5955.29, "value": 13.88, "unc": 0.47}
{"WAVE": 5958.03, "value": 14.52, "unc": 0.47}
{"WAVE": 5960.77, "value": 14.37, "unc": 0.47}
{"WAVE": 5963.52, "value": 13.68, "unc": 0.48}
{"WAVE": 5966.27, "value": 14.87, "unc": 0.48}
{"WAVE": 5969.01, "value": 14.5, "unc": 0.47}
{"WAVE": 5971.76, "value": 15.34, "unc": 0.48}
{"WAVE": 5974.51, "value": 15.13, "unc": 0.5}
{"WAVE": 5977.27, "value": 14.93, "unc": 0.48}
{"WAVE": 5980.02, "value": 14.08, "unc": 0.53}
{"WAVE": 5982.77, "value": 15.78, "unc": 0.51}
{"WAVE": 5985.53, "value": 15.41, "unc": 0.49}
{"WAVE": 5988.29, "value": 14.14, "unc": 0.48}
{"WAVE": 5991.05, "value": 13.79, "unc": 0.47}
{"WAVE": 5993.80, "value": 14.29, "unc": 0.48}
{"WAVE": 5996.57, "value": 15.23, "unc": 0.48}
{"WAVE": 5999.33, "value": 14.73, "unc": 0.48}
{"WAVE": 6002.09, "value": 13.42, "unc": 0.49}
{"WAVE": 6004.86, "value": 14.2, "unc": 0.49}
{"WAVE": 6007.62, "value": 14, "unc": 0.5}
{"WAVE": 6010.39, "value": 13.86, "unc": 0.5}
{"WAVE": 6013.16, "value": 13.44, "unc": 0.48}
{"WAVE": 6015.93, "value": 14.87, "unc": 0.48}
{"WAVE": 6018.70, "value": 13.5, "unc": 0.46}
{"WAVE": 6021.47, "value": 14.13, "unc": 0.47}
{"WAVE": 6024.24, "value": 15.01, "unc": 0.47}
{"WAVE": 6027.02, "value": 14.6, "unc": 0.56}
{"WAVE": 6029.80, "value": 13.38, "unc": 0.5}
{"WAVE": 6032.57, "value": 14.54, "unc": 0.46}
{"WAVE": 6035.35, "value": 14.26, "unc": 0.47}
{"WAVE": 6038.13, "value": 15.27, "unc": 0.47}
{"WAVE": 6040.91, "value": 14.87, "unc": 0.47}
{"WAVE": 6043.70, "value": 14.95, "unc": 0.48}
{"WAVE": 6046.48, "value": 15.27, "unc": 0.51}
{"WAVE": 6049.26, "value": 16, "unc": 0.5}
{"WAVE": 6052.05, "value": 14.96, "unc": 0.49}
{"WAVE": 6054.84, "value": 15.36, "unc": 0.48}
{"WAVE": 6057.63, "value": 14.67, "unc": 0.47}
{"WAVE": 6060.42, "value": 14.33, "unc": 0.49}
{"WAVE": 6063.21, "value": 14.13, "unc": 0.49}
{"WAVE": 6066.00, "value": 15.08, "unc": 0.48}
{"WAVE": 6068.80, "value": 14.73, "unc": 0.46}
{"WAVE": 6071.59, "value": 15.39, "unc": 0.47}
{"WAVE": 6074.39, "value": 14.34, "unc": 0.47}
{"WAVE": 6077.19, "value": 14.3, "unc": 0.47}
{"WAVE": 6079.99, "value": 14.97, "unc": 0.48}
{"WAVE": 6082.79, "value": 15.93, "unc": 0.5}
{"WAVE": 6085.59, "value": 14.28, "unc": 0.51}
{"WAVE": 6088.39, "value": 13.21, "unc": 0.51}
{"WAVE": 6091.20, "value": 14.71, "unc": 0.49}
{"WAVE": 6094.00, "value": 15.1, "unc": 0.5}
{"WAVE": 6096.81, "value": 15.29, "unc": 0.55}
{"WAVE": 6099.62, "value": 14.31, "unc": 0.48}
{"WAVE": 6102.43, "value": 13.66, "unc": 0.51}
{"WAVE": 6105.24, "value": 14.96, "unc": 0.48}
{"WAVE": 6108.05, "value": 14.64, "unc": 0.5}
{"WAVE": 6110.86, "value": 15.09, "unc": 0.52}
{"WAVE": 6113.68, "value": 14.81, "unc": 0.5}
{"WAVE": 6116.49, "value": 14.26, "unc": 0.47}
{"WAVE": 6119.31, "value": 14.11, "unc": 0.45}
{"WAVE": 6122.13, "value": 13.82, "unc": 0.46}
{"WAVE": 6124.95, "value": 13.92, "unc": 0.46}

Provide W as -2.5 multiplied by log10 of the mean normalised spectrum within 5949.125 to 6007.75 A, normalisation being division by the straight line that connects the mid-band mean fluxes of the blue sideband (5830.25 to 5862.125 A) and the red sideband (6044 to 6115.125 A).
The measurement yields 0.02 mag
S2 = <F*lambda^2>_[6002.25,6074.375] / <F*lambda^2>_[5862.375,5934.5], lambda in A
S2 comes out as 1.1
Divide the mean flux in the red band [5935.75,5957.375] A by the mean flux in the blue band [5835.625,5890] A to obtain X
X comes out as 1.01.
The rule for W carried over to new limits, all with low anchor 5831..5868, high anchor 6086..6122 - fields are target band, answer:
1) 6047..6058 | -0.06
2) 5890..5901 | 0.23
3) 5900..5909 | 0.09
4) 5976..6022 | 0.01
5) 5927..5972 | 0.01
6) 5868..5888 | 0.04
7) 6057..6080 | -0.01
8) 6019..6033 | 0.02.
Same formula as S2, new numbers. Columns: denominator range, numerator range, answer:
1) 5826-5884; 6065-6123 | 1.09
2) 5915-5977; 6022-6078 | 1.06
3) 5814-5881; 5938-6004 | 1.03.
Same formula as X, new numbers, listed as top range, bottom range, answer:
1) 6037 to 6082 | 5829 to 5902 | 1.07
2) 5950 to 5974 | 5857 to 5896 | 1.05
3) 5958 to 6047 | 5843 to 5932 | 1.05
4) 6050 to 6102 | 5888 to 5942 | 1.09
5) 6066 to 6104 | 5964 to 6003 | 1.00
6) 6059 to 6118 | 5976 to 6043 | 1.02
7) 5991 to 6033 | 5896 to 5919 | 1.06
